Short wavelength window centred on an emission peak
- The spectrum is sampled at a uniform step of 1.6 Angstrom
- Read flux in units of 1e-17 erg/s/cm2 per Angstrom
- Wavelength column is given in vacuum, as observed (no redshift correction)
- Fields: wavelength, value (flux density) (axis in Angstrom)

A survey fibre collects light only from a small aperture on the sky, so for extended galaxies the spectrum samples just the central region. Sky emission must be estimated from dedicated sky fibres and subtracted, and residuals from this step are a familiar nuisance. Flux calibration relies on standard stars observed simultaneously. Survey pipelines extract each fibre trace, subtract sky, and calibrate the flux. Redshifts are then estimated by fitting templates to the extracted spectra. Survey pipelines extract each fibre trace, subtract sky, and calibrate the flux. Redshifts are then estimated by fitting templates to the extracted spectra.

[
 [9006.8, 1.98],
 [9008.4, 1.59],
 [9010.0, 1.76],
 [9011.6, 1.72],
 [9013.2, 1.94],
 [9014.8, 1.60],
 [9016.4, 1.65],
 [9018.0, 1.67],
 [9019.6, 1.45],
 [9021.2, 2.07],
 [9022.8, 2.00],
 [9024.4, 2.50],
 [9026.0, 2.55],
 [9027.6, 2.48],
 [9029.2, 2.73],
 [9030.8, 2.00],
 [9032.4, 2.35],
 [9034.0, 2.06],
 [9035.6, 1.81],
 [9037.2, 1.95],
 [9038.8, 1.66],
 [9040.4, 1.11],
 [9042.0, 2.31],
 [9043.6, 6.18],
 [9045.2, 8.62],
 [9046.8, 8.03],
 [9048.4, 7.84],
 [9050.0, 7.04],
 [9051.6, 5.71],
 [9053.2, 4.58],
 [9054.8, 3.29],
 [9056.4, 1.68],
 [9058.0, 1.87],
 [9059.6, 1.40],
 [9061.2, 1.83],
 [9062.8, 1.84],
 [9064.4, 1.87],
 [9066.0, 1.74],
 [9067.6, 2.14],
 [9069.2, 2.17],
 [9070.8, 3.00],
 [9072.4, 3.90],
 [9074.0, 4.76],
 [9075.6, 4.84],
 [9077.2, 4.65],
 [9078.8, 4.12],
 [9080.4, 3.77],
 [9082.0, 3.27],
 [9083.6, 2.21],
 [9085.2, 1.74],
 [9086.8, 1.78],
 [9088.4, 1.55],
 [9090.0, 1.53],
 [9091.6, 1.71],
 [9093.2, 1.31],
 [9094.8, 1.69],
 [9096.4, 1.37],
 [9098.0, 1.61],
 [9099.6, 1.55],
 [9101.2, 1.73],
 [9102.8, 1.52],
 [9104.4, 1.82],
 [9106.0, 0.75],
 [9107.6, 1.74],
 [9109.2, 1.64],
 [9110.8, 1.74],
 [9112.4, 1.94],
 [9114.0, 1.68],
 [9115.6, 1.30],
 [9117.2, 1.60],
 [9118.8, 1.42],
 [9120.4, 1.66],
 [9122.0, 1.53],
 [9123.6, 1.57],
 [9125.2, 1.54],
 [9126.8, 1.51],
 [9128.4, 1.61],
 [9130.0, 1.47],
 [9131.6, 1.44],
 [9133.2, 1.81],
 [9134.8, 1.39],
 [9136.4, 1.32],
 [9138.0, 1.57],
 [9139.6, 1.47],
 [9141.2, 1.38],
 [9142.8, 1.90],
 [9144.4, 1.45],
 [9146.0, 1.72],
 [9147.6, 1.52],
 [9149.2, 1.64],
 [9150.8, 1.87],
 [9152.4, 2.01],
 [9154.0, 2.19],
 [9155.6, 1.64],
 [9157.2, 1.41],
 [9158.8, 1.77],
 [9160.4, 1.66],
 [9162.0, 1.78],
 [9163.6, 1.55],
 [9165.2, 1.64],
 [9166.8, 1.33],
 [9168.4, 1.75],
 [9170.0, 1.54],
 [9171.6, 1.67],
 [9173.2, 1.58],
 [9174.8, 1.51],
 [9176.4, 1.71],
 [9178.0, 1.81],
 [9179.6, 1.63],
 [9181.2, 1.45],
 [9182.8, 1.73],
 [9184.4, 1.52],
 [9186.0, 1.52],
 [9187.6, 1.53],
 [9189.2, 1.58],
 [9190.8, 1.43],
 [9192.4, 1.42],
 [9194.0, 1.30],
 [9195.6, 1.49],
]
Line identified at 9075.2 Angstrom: [N II] 6583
